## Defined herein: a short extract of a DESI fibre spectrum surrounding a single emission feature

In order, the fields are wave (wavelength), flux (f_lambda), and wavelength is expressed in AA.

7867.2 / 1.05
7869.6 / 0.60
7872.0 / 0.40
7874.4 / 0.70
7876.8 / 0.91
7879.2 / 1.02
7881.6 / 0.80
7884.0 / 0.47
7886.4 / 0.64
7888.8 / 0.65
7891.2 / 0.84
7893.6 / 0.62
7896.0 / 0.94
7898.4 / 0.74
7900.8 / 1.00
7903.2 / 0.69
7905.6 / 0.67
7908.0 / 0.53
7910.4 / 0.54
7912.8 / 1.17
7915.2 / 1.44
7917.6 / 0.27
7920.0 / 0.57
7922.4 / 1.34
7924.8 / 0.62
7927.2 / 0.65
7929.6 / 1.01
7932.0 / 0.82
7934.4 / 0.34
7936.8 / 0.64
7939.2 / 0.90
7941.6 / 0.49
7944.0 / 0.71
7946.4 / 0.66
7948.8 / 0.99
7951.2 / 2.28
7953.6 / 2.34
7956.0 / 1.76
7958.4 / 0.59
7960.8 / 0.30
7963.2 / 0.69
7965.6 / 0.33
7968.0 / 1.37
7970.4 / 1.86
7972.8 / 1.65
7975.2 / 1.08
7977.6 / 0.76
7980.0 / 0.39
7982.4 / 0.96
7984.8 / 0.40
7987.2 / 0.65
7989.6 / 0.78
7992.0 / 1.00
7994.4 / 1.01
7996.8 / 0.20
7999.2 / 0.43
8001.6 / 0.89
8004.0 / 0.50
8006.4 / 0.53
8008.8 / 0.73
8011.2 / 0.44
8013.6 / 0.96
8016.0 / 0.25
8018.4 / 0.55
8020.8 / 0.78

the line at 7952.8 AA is [S II] 6716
